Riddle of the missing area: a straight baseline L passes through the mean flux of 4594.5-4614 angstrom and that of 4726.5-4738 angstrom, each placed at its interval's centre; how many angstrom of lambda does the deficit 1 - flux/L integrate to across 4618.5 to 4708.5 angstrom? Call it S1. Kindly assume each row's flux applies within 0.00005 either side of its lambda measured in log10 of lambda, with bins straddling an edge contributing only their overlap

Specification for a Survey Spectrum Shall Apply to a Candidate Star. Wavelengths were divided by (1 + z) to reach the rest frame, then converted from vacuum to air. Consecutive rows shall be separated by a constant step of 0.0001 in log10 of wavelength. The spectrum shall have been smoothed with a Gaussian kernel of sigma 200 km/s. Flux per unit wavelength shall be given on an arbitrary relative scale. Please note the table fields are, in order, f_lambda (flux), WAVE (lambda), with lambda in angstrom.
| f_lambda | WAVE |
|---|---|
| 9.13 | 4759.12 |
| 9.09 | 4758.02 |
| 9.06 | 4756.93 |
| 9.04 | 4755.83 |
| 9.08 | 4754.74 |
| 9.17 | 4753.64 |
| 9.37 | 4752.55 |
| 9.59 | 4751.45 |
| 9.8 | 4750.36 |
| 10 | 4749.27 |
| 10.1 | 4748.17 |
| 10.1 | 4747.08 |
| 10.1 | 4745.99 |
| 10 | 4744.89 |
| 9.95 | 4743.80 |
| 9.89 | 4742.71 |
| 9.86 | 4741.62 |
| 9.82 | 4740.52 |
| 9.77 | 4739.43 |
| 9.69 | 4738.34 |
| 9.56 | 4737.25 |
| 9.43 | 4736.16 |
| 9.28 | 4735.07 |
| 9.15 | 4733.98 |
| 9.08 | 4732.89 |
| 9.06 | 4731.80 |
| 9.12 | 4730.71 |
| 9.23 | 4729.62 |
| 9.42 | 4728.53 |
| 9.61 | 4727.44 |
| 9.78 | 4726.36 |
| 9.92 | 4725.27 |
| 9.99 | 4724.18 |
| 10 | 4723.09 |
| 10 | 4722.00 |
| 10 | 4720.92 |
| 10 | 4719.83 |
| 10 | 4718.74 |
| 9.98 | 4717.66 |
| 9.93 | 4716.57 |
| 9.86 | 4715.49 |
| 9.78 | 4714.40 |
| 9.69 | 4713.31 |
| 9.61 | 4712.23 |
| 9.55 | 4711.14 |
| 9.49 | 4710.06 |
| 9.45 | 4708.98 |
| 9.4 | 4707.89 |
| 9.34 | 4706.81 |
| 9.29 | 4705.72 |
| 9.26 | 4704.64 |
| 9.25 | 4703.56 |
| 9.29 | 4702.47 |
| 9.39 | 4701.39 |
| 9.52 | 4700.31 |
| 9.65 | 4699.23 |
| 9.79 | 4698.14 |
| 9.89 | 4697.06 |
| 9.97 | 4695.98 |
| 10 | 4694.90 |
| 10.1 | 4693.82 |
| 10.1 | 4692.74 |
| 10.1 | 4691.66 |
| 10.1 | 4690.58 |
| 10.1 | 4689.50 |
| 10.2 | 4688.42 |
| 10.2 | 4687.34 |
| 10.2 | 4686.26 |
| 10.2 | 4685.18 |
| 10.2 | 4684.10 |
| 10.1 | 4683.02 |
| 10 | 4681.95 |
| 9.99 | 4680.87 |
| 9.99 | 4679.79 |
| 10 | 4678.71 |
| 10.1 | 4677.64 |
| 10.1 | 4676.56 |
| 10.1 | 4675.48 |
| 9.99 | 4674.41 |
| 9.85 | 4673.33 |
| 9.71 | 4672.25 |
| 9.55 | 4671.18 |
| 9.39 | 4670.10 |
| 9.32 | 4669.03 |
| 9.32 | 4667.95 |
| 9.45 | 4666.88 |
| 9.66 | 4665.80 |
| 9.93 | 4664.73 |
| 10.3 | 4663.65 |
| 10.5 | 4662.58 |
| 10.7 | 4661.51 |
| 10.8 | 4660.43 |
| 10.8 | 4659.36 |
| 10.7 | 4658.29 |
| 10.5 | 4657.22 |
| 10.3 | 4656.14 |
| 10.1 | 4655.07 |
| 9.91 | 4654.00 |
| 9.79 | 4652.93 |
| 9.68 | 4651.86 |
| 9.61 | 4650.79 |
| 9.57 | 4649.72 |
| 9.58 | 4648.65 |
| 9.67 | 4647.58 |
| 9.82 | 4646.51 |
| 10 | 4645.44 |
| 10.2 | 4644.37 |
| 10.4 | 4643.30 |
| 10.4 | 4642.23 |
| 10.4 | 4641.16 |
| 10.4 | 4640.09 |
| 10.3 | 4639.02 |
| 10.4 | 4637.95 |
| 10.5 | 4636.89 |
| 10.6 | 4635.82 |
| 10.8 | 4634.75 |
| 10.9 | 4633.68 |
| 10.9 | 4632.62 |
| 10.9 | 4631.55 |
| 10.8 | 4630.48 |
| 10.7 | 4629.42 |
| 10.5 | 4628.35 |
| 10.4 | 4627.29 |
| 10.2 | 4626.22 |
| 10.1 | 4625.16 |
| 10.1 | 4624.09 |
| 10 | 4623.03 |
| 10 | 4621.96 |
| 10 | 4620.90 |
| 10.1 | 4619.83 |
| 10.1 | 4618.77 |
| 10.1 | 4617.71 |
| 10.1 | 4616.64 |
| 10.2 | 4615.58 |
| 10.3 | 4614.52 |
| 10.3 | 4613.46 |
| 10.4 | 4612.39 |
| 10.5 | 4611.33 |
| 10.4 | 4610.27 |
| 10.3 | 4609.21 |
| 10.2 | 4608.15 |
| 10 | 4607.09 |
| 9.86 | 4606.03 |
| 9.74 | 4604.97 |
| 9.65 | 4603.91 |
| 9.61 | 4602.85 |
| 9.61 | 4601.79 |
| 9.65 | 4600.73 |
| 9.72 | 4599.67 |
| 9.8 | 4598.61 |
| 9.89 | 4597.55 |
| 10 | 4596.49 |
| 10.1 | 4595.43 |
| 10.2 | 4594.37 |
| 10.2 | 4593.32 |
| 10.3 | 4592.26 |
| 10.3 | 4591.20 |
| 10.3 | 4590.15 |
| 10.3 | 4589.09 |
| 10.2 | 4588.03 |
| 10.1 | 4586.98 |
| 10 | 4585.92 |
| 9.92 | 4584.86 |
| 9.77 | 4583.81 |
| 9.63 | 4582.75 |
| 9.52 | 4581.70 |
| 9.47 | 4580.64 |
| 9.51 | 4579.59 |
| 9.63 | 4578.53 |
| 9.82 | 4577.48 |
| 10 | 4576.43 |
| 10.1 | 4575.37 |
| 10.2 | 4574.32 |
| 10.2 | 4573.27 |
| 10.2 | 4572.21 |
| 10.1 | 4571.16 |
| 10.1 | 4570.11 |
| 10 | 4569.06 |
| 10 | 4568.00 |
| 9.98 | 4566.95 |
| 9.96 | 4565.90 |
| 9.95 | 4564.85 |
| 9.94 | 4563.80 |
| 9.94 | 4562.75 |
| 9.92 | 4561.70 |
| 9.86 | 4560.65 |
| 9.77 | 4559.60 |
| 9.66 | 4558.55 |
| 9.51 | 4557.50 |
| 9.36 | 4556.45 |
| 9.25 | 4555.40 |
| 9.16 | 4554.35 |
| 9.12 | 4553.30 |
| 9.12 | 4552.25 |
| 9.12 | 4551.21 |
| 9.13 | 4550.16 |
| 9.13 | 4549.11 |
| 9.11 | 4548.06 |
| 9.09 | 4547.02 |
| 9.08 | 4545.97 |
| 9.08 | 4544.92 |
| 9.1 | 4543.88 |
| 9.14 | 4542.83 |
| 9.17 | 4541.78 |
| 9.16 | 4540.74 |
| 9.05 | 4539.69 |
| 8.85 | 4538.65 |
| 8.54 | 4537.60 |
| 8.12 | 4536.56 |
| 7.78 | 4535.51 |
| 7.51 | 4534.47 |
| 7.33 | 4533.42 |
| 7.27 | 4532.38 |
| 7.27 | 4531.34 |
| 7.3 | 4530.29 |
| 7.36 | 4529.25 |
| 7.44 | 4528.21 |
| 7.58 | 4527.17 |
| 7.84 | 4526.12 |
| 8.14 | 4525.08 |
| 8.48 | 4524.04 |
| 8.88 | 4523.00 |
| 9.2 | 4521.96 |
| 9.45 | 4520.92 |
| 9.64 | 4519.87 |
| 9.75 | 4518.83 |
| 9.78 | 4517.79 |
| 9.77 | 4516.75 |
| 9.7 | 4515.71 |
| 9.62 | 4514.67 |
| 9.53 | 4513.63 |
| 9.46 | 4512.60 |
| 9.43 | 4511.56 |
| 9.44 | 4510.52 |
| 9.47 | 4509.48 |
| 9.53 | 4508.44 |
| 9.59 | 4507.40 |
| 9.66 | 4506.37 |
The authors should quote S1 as -3.5 angstrom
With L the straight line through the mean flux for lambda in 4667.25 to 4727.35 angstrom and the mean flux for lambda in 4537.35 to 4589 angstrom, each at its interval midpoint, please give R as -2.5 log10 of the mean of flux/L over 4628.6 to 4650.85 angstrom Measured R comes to -0.07 mag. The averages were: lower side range 9.6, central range 10.3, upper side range 9.82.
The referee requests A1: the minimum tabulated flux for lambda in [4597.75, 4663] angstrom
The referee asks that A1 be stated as 9.57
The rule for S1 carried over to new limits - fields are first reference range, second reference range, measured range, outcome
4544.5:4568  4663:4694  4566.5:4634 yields -3.1 angstrom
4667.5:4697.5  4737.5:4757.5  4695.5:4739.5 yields 1.0 angstrom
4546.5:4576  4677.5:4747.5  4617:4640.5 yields -1.6 angstrom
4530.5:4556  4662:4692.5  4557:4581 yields -2.7 angstrom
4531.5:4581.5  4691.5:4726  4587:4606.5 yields -1.1 angstrom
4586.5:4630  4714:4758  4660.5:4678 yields 0.0 angstrom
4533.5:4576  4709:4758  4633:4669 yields -2.5 angstrom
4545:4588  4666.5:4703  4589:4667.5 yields -3.1 angstrom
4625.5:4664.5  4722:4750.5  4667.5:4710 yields 0.9 angstrom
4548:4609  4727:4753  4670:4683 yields -0.3 angstrom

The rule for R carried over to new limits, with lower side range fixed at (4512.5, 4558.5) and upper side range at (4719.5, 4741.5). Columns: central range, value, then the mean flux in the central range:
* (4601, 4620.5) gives -0.111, 10.1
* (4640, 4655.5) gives -0.080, 9.96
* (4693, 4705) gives -0.023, 9.66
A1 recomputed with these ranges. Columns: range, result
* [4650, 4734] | 9.06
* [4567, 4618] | 9.47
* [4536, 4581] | 8.12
